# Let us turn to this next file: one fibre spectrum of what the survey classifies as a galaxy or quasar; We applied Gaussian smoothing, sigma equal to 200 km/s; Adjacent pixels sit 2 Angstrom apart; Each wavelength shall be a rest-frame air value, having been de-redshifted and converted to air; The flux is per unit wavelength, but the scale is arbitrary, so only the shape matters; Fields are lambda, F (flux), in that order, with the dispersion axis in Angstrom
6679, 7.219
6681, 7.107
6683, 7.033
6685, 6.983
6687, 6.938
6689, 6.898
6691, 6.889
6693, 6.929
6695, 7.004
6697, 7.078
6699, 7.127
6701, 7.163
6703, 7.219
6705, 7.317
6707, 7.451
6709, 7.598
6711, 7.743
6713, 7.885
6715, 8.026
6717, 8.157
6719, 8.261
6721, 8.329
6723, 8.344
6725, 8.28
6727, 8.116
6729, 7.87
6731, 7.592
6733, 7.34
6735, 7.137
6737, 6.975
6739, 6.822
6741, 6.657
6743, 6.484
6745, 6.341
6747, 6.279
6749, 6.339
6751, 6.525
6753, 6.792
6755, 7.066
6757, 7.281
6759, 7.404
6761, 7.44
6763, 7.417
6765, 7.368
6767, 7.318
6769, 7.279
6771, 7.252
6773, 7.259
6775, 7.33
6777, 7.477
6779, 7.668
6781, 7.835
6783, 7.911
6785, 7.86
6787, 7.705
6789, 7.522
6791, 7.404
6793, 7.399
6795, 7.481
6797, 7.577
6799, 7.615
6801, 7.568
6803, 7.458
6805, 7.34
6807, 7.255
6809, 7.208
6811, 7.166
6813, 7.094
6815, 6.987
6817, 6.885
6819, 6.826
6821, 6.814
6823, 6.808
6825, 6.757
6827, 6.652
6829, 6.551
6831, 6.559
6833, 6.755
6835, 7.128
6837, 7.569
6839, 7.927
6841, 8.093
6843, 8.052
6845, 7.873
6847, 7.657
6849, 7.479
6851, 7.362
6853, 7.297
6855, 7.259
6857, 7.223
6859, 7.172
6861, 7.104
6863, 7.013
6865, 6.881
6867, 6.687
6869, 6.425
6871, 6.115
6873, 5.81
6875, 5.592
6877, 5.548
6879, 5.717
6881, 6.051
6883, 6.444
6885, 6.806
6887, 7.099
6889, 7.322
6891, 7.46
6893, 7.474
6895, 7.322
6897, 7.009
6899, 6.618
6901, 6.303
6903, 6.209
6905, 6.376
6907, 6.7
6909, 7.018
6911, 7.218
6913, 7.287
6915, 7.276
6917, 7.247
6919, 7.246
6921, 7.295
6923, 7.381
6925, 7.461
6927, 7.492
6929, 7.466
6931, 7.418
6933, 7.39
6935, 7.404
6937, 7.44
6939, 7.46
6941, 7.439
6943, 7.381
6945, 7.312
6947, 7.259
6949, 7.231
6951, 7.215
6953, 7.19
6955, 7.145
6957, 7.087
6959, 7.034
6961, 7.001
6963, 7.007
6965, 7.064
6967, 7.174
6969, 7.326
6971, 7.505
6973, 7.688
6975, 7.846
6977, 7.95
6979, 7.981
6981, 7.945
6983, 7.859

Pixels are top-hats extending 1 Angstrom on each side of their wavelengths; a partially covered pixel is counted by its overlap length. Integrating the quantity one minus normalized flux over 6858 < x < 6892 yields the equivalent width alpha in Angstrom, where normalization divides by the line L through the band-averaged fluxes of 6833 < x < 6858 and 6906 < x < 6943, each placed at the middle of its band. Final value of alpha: 4.2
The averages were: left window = 7.54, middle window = 6.54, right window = 7.32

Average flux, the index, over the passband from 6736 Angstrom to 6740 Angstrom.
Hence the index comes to 6.9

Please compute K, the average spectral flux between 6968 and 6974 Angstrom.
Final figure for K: 7.51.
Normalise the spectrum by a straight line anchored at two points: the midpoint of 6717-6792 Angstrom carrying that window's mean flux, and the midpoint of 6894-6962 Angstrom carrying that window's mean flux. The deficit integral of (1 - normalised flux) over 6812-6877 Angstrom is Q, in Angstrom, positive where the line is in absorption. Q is 2.41 Angstrom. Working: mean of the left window 7.37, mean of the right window 7.16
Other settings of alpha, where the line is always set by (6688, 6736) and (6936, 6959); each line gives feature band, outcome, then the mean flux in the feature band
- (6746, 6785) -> 1.4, 7.24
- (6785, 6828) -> 1.3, 7.23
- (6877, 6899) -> 1.7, 6.8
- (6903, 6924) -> 0.7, 7.06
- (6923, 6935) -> -0.2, 7.44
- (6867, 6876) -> 1.6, 6.06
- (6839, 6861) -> -0.4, 7.54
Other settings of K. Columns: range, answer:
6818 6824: 6.82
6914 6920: 7.26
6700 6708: 7.29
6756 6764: 7.39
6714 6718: 8.09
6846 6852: 7.5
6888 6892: 7.39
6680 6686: 7.04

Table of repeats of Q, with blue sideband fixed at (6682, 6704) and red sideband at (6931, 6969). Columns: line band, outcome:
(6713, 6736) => -2.93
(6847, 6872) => 0.48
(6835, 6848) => -1.19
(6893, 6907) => 0.96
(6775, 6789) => -1.18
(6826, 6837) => 0.52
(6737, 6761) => 1.04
